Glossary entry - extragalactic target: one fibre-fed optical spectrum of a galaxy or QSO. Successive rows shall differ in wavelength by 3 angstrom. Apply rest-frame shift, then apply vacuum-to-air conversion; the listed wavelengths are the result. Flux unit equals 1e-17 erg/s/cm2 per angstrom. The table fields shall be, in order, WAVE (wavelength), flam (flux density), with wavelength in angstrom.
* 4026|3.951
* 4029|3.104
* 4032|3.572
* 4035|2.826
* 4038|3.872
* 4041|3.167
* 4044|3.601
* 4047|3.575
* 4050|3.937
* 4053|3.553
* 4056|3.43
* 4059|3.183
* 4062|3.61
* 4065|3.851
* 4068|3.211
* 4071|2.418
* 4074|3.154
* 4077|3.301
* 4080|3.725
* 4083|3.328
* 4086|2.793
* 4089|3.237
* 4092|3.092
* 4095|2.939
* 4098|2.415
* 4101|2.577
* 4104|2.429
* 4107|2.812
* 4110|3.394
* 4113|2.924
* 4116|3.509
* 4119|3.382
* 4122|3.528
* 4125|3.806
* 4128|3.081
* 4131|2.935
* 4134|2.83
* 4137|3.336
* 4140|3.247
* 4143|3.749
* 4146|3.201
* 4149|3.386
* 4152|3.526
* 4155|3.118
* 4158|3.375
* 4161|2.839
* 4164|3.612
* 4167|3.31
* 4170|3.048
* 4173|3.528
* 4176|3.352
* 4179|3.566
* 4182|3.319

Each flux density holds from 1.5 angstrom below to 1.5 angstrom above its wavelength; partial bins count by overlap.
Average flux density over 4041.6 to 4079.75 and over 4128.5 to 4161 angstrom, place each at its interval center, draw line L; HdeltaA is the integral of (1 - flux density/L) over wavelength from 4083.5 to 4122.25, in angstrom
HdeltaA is 3.9 angstrom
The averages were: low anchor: 3.41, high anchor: 3.24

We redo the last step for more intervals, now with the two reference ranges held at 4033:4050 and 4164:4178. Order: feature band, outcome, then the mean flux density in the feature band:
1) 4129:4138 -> 1.0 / 3.02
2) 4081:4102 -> 2.9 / 2.94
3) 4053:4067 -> -0.3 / 3.51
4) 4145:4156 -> 0.2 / 3.32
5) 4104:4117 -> 1.3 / 3.06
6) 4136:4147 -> -0.1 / 3.39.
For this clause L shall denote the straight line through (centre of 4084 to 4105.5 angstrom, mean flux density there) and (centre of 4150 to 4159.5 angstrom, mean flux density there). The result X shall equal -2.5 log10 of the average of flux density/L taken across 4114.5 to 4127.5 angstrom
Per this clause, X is -0.16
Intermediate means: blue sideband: 2.8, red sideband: 3.34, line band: 3.52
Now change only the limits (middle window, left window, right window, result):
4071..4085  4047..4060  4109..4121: 0.06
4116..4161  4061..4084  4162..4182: 0.02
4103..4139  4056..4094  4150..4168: 0.03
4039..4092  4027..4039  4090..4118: -0.07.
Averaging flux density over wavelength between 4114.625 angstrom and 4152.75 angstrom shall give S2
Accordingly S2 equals 3.34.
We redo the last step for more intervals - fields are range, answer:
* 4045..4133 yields 3.21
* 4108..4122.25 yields 3.31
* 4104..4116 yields 3.02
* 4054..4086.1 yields 3.3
